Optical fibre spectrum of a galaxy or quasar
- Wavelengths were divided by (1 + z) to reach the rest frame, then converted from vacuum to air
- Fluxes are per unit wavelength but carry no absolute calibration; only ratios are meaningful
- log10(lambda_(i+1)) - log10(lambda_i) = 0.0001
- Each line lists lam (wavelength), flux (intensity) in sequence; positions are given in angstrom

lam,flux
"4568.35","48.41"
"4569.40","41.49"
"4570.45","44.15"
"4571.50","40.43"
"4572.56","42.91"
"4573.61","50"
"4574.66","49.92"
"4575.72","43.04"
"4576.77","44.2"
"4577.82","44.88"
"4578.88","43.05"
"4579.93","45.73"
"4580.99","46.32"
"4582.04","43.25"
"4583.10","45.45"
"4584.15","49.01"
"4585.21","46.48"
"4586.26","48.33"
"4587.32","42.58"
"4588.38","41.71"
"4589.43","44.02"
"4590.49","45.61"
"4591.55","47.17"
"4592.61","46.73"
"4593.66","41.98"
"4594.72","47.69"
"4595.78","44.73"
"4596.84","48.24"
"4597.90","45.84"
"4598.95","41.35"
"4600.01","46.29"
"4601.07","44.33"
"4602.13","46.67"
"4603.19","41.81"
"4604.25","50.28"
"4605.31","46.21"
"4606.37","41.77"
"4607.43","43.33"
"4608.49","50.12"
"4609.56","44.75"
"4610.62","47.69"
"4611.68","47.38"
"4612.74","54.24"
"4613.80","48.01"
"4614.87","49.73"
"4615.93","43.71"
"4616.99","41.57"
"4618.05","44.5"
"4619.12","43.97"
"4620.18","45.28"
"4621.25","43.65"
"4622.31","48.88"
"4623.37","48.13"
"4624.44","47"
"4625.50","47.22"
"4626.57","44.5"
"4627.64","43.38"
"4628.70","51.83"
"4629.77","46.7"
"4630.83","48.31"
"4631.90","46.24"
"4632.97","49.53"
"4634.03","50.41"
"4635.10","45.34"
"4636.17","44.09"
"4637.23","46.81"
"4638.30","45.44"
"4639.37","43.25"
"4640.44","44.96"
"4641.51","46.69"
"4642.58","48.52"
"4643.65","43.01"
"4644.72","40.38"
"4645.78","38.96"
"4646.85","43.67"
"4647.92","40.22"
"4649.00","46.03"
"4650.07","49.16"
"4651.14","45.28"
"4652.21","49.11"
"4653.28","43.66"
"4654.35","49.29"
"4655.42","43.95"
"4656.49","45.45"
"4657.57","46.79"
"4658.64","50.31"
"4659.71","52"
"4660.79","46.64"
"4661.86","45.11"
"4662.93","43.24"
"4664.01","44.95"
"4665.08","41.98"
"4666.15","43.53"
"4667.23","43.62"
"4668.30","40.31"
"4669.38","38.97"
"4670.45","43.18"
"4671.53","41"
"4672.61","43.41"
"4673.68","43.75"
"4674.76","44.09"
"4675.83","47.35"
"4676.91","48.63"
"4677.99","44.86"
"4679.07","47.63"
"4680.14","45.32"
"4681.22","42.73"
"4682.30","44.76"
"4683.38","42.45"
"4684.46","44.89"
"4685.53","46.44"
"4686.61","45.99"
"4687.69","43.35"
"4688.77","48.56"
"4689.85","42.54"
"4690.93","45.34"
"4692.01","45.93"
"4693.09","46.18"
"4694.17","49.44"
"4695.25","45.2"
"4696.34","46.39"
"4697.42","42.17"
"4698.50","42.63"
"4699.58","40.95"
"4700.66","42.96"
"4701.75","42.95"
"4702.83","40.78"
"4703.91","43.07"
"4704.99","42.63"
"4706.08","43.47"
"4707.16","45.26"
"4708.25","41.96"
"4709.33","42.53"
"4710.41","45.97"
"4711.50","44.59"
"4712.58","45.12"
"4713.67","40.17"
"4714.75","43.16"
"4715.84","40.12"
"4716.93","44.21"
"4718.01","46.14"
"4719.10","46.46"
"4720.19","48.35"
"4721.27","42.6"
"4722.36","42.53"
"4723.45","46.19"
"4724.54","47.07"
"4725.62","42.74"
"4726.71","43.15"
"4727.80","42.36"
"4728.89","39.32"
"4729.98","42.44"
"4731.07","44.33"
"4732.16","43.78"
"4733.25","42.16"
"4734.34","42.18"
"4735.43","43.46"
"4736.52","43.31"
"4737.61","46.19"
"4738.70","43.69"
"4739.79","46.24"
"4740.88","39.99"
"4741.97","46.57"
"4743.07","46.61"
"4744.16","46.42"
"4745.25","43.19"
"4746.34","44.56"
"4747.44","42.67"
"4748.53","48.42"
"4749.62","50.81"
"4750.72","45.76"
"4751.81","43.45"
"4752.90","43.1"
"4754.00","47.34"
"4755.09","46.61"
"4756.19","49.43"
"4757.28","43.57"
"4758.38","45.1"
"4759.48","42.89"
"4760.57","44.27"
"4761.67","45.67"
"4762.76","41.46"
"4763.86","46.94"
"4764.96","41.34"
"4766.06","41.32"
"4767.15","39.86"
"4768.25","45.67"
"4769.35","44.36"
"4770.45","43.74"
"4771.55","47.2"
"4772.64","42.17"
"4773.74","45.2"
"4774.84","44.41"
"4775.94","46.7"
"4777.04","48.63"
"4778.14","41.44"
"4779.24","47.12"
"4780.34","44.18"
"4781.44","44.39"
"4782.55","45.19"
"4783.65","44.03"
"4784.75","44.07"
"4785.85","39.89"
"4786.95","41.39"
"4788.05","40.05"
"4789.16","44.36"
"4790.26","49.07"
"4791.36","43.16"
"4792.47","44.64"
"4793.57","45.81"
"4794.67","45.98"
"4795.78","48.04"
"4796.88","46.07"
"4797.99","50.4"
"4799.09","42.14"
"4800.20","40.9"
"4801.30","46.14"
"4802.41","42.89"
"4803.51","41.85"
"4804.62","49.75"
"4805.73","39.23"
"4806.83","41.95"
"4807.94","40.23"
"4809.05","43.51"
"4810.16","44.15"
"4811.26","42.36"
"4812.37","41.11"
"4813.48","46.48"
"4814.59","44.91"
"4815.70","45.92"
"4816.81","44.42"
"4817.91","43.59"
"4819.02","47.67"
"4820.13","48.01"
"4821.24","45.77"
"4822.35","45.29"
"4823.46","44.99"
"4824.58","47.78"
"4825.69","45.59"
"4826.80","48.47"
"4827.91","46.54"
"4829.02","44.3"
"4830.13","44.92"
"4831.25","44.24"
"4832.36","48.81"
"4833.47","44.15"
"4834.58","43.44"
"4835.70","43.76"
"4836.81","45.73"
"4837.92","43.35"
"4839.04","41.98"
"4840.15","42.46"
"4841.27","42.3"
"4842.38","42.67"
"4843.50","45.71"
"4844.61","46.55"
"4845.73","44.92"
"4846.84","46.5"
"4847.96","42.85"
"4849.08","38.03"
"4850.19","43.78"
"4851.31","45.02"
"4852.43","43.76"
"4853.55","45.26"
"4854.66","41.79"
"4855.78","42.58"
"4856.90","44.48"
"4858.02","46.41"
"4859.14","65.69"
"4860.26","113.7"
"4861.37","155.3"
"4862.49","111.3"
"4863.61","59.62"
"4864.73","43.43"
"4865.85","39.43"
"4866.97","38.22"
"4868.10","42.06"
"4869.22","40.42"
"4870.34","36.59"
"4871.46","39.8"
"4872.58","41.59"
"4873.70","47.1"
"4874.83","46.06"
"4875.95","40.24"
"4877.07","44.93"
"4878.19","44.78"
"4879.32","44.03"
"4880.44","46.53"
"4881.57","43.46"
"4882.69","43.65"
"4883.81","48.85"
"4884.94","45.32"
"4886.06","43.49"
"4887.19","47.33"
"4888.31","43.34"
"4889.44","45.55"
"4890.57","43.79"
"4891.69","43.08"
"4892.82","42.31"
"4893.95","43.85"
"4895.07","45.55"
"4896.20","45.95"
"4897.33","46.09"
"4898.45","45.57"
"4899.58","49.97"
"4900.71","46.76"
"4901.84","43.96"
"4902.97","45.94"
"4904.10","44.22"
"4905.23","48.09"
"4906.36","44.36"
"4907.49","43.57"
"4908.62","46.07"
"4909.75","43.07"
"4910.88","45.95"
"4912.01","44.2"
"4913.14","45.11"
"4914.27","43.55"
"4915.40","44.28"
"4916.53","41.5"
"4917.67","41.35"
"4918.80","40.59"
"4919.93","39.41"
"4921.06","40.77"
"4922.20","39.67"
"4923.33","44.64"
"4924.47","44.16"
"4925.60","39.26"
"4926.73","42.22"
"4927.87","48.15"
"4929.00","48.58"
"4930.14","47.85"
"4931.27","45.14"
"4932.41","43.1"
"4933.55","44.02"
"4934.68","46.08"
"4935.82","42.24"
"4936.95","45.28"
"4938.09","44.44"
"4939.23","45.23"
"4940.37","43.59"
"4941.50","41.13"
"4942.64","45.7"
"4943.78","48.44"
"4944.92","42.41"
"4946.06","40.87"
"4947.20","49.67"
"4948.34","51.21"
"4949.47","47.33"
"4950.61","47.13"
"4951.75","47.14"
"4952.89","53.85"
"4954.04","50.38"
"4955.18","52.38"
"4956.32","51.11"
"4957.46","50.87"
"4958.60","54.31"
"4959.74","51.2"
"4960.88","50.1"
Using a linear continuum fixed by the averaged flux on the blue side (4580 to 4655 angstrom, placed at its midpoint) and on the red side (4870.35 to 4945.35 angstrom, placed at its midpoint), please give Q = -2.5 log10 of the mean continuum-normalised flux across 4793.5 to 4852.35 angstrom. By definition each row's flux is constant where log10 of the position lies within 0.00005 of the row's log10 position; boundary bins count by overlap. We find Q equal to 0.004 mag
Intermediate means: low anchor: 45.8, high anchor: 44.3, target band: 44.6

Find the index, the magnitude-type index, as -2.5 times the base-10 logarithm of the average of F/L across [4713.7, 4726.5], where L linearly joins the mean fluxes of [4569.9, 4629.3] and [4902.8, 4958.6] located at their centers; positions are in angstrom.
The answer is 0.031 mag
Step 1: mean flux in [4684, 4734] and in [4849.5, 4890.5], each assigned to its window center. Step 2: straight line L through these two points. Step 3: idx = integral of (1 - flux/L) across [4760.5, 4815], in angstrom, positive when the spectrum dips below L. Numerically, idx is 4.0 angstrom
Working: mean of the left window 44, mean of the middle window 44.1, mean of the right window 51.4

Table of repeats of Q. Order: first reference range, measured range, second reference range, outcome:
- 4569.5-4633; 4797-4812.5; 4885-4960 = 0.051 mag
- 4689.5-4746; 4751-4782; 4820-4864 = 0.057 mag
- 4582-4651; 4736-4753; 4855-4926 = 0.042 mag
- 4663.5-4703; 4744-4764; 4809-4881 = 0.018 mag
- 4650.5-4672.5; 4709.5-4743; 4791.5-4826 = 0.024 mag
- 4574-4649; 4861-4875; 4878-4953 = -0.238 mag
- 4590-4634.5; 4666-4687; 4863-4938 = 0.042 mag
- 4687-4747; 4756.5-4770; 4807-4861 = 0.035 mag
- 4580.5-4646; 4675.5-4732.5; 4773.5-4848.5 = 0.025 mag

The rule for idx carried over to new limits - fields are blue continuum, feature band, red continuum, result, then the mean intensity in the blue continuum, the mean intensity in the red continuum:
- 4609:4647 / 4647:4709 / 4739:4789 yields 1.11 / 46.1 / 44.5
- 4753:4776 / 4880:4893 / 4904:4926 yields -0.40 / 44.5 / 43.2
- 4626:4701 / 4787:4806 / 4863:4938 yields -0.05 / 45.1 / 44.2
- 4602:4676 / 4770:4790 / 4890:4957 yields 0.51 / 45.6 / 45.1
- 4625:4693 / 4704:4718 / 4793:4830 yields 0.55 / 45.3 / 44.9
